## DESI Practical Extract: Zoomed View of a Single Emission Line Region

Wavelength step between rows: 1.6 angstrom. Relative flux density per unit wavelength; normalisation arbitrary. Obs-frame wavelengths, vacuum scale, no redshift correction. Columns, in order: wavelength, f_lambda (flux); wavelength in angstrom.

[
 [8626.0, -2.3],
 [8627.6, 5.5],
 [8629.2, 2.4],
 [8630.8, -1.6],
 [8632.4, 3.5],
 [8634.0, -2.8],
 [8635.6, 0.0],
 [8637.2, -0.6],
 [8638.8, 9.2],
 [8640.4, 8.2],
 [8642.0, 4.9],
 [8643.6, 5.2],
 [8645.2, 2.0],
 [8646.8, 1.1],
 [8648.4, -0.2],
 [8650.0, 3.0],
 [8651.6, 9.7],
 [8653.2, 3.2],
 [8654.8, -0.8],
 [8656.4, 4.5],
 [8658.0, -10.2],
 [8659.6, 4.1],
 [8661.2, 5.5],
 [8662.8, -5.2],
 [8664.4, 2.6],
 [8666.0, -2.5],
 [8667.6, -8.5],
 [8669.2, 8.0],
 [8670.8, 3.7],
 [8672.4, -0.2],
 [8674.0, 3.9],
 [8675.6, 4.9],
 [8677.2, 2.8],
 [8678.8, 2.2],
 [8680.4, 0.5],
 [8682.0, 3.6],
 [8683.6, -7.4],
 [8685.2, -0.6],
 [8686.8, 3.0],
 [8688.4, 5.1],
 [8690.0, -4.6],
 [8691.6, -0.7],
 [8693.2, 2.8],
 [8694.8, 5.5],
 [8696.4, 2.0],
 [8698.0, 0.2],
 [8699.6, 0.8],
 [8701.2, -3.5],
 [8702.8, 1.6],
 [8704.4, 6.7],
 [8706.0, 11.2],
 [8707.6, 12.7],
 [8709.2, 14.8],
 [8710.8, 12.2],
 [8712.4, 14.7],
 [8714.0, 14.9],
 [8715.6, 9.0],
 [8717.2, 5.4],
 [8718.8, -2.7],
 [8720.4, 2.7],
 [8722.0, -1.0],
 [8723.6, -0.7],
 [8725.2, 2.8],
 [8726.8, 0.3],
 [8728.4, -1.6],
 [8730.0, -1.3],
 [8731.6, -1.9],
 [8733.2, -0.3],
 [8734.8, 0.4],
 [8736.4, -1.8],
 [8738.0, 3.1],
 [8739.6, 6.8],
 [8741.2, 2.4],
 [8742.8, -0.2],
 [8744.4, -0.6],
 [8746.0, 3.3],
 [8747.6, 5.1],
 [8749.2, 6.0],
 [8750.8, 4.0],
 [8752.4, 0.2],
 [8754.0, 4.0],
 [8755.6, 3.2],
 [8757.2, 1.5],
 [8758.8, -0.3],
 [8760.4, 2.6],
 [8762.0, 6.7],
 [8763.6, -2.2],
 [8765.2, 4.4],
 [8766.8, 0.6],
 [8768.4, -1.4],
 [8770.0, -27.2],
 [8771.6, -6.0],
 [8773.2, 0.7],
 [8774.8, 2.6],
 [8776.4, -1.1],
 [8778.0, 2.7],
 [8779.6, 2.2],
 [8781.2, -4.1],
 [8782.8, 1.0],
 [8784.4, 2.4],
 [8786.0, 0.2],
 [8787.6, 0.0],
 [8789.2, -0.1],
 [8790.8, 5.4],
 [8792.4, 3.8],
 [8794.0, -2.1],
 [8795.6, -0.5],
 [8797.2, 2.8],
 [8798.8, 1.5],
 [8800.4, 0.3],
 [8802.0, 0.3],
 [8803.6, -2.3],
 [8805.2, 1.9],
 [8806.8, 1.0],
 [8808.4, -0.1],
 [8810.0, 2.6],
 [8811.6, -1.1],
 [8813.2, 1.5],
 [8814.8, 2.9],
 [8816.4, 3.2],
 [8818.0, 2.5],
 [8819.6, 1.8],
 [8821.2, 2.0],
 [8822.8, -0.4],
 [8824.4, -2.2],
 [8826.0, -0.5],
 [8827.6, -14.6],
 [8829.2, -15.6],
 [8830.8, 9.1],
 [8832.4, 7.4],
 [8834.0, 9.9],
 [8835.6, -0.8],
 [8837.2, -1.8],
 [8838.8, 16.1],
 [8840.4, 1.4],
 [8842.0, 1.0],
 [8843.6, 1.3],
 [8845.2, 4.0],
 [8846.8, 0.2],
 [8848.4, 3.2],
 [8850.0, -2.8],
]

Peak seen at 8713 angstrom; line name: [O II] 3727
